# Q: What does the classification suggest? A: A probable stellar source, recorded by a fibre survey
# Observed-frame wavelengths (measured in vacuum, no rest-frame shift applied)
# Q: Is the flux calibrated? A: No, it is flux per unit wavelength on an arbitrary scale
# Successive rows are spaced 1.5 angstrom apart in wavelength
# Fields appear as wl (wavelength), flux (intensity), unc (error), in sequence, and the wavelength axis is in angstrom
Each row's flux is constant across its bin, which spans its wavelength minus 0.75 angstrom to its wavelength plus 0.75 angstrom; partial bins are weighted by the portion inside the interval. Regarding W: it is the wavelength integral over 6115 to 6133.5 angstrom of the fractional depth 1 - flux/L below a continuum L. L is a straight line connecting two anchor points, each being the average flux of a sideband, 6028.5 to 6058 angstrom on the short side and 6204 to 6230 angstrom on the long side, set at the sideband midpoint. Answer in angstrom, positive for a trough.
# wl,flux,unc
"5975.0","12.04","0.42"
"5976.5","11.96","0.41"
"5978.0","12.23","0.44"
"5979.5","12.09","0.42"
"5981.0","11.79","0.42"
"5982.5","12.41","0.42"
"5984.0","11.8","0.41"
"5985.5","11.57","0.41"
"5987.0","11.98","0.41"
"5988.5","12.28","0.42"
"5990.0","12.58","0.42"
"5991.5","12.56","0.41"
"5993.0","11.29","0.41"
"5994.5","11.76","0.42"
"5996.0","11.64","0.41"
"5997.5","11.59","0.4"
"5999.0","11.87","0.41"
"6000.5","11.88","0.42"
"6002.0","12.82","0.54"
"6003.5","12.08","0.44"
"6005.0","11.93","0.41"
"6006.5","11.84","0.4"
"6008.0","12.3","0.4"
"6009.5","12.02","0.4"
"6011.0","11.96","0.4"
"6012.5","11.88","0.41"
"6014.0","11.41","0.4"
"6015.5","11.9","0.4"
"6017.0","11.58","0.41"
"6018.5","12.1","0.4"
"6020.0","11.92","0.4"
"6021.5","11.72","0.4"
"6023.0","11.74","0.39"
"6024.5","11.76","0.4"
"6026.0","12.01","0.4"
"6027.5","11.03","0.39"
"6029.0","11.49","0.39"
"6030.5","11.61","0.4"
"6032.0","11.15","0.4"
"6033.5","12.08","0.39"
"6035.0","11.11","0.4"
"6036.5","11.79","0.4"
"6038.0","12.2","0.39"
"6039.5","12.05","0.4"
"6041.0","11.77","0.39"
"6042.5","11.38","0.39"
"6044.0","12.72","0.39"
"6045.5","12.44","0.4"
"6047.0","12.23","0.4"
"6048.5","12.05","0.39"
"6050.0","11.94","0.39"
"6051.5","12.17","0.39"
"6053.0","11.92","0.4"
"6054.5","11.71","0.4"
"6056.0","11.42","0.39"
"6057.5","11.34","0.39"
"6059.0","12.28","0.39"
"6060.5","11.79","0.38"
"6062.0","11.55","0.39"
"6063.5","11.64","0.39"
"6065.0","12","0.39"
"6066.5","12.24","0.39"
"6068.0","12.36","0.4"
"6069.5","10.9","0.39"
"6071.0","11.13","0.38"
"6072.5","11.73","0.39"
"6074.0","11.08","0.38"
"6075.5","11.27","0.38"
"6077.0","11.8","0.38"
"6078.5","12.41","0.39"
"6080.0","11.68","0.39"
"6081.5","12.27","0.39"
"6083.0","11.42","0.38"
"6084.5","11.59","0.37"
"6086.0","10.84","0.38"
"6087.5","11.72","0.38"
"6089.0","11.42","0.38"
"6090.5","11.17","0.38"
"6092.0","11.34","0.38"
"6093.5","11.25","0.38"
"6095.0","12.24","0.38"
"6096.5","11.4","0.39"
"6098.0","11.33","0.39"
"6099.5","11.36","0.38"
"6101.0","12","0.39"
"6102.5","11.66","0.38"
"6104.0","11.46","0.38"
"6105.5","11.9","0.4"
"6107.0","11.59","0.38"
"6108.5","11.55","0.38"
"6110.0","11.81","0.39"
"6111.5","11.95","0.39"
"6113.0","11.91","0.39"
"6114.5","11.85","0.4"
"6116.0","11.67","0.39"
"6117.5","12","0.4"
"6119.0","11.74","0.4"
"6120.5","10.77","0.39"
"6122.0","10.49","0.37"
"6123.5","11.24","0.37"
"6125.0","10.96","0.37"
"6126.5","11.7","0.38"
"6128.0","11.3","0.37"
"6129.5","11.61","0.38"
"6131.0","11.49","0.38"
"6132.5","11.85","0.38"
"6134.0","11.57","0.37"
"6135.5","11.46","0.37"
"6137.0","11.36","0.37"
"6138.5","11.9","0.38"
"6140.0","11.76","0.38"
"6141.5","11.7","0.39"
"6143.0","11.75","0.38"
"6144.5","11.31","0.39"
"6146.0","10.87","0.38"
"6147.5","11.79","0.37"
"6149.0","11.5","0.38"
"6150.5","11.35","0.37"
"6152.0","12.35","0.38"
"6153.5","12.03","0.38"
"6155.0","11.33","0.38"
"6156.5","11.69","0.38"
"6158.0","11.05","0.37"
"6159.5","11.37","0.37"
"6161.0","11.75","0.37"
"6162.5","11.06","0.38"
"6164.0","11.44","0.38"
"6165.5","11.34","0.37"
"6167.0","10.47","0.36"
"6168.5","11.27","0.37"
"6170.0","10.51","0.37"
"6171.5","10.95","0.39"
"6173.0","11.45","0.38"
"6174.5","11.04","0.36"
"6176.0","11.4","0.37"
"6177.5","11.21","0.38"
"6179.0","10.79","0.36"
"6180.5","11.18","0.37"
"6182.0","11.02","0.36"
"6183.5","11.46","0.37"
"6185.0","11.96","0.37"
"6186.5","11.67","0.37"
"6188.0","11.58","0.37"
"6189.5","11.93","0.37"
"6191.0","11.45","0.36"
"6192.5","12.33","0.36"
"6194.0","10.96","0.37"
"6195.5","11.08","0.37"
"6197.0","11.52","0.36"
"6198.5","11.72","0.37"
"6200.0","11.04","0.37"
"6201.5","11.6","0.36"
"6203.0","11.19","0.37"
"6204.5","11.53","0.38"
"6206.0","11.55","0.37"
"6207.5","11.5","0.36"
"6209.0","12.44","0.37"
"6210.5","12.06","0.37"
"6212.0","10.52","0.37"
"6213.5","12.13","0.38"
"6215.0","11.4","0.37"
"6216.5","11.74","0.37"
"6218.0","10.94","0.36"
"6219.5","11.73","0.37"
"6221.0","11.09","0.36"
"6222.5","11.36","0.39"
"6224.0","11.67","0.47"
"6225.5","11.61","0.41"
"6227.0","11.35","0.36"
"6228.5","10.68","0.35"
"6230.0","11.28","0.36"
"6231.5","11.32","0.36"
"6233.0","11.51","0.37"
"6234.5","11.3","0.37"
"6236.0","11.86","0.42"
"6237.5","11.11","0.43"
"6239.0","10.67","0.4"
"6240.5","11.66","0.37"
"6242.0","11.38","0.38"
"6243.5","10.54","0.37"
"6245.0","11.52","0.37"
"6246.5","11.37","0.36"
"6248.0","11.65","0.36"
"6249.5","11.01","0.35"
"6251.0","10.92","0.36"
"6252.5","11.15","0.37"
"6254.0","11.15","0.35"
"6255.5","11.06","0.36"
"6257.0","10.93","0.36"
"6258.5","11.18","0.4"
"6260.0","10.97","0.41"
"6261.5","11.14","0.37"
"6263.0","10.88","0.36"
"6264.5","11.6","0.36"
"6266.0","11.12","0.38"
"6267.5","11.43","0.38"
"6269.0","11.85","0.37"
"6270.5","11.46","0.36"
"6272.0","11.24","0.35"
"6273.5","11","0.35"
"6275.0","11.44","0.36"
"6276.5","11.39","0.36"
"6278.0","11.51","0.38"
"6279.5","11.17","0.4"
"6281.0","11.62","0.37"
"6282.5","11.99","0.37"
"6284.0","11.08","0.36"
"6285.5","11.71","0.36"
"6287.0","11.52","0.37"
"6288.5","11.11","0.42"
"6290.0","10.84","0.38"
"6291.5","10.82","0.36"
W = 0.4 angstrom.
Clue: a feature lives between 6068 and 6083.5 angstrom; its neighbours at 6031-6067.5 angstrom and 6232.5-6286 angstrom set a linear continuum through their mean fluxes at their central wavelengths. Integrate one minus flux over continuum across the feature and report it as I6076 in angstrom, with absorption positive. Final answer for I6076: 0.3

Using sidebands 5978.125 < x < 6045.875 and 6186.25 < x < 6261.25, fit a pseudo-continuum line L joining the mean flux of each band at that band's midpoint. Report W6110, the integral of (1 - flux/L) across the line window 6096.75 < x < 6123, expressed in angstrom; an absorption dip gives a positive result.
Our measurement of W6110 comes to 0.1 angstrom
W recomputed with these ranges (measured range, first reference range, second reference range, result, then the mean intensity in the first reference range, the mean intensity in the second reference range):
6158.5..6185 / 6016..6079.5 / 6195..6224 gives 0.86 angstrom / 11.8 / 11.5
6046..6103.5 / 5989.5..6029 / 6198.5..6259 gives 0.21 angstrom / 11.9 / 11.3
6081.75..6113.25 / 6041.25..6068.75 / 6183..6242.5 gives 0.66 angstrom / 12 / 11.5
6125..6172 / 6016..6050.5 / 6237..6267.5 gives 0.12 angstrom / 11.8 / 11.2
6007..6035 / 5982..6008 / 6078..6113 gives 0.38 angstrom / 12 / 11.6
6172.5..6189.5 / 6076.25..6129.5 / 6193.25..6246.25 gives 0.12 angstrom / 11.6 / 11.4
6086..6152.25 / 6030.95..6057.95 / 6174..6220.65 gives 0.74 angstrom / 11.9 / 11.5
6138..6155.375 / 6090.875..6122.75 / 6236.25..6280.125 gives -0.23 angstrom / 11.6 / 11.2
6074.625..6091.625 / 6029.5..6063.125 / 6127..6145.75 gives 0.21 angstrom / 11.8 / 11.6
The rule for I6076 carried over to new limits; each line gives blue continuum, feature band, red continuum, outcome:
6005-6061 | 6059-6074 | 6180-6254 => 0.07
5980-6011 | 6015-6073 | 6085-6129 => -0.05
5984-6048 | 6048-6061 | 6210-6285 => -0.06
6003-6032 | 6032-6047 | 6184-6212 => -0.21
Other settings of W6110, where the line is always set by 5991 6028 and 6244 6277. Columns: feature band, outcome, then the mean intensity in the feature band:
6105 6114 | -0.1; 11.8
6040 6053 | -0.3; 12.1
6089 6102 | 0.2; 11.5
